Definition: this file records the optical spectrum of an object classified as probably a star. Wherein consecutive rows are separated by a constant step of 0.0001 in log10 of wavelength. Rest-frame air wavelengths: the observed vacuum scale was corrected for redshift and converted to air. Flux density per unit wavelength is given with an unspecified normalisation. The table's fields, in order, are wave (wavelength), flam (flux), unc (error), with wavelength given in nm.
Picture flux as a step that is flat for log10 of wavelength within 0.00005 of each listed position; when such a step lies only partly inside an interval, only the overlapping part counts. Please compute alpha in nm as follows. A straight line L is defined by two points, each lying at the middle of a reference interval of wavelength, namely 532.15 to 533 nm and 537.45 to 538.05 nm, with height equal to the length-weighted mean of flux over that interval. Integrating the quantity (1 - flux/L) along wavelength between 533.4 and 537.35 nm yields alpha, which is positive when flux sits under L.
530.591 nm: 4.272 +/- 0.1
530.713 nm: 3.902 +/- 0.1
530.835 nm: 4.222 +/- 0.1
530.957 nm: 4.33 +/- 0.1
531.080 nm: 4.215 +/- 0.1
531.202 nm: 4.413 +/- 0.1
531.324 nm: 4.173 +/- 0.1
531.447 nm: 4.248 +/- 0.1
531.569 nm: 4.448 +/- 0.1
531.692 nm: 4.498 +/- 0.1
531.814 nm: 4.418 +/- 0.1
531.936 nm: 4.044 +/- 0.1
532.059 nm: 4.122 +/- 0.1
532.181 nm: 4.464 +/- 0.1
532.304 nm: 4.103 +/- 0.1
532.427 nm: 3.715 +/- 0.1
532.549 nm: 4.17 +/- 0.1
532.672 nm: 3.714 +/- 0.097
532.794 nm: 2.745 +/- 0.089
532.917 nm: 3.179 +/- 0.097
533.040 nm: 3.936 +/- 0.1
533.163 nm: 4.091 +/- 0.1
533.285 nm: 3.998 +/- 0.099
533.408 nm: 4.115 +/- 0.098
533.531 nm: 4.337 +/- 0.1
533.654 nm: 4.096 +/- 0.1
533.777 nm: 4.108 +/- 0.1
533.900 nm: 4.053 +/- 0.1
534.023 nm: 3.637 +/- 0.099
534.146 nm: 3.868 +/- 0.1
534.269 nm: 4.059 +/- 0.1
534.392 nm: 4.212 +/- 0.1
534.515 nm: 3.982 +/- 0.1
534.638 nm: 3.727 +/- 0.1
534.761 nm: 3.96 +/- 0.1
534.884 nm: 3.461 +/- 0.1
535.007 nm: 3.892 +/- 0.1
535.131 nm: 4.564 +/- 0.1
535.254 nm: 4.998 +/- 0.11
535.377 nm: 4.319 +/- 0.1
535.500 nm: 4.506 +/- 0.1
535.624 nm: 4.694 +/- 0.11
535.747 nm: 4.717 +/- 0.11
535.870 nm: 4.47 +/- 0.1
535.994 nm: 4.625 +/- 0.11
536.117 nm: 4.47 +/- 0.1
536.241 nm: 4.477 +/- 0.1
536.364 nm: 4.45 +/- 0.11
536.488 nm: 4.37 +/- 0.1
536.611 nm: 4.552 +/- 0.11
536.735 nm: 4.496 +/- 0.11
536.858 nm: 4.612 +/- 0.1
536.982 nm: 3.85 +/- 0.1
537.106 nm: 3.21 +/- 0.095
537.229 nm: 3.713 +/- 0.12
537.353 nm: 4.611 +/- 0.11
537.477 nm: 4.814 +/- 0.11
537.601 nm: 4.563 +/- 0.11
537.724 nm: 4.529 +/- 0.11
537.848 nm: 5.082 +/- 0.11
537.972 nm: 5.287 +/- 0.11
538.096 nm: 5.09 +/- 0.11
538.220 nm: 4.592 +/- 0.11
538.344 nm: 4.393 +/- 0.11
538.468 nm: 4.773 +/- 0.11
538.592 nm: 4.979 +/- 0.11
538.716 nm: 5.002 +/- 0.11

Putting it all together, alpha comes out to 0.10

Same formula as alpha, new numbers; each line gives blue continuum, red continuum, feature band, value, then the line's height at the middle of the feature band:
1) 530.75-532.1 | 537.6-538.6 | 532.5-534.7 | 0.280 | 4.45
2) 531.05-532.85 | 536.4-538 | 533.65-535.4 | 0.084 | 4.26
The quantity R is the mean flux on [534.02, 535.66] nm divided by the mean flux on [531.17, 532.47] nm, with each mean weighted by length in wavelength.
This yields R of 1.0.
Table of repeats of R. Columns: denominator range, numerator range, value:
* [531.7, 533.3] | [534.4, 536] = 1.09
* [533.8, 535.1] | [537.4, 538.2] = 1.25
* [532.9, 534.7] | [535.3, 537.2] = 1.10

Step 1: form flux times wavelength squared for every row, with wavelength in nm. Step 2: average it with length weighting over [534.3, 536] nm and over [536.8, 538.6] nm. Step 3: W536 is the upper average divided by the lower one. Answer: 1.07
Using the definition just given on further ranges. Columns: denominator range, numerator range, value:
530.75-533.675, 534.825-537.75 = 1.09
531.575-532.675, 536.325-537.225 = 1.02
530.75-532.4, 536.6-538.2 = 1.08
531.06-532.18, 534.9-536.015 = 1.06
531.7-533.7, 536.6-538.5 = 1.16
